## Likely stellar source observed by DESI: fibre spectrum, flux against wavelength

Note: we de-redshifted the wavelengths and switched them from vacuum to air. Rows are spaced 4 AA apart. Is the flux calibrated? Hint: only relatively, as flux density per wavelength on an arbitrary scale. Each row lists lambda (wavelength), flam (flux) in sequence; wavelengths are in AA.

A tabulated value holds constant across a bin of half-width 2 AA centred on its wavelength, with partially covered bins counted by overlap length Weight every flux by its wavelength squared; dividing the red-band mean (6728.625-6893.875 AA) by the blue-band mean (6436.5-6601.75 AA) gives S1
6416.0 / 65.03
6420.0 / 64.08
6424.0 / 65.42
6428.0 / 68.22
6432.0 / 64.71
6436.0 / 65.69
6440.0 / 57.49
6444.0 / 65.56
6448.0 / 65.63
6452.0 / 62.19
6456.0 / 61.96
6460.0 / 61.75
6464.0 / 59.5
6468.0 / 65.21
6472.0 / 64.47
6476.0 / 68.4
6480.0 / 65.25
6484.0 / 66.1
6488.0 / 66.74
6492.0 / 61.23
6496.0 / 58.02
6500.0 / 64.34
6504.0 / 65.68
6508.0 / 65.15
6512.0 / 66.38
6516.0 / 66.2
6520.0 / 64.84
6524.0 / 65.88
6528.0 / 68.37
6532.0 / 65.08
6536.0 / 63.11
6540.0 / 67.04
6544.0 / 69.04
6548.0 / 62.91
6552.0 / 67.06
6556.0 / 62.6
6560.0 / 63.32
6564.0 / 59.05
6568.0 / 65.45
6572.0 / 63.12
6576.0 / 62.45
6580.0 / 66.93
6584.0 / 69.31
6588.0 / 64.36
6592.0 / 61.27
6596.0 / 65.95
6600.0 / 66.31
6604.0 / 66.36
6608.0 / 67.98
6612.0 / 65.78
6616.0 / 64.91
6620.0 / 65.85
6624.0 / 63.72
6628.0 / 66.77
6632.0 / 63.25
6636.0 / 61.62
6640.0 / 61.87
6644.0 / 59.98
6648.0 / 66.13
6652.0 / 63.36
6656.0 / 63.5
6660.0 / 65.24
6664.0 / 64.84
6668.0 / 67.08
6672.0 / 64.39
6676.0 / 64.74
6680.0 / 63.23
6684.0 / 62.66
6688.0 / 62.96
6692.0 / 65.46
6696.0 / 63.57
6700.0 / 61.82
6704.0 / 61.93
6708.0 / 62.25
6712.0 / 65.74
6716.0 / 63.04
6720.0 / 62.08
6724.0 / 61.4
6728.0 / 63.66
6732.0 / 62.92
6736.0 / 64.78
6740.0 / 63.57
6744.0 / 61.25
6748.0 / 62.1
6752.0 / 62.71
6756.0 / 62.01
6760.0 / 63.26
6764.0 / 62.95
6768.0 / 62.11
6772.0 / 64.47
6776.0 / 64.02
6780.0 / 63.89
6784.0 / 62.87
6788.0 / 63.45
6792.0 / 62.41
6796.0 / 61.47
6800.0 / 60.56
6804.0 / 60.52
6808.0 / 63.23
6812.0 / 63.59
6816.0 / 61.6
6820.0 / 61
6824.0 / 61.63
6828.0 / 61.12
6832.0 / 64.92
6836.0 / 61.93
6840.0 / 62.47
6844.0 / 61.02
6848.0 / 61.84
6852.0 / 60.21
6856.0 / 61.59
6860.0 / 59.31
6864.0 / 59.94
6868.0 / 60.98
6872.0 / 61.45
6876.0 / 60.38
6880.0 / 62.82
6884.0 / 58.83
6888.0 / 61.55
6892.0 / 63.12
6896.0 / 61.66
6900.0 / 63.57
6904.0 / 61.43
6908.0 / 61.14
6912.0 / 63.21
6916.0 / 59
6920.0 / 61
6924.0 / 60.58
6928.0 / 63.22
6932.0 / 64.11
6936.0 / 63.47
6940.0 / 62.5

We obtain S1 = 1.05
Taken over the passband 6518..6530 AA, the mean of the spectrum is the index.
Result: 66.4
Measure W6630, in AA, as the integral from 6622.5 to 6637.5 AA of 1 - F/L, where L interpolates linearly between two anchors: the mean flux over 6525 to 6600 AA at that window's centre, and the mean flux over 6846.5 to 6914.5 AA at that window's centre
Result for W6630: 0.0 AA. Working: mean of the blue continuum 64.9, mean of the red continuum 61.3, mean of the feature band 63.9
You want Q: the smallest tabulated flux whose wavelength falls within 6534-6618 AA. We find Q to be 59.05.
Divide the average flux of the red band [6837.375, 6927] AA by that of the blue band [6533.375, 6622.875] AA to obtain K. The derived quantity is 0.9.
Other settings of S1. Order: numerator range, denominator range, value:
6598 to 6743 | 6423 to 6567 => 1.05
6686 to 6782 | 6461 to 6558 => 1.04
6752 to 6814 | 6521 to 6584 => 1.04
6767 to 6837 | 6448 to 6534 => 1.06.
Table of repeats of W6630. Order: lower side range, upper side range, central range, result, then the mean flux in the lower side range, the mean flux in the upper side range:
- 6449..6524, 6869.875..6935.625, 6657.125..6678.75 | -0.7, 64.1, 61.7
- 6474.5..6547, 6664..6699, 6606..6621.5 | -0.4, 65.3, 64.2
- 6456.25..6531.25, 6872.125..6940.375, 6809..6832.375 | 0.1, 64.6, 61.8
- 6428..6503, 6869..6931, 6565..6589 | -0.7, 63.7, 61.6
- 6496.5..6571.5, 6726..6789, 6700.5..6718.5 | 0.1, 64.9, 63.1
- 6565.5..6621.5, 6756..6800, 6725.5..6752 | 0.2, 65.4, 62.9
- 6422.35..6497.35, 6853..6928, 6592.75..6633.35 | -1.7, 63.9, 61.2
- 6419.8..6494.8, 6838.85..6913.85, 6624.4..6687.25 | -1.1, 64.1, 61.4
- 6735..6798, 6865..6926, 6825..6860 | 0.2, 62.9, 61.4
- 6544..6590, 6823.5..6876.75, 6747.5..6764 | -0.1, 64.4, 61.4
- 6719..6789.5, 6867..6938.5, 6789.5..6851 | 0.5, 63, 61.8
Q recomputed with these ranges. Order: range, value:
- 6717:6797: 61.25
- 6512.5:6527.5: 64.84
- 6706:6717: 62.25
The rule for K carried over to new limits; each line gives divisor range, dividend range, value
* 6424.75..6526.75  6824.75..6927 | 0.96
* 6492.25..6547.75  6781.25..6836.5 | 0.96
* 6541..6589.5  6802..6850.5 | 0.96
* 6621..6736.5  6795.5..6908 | 0.97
